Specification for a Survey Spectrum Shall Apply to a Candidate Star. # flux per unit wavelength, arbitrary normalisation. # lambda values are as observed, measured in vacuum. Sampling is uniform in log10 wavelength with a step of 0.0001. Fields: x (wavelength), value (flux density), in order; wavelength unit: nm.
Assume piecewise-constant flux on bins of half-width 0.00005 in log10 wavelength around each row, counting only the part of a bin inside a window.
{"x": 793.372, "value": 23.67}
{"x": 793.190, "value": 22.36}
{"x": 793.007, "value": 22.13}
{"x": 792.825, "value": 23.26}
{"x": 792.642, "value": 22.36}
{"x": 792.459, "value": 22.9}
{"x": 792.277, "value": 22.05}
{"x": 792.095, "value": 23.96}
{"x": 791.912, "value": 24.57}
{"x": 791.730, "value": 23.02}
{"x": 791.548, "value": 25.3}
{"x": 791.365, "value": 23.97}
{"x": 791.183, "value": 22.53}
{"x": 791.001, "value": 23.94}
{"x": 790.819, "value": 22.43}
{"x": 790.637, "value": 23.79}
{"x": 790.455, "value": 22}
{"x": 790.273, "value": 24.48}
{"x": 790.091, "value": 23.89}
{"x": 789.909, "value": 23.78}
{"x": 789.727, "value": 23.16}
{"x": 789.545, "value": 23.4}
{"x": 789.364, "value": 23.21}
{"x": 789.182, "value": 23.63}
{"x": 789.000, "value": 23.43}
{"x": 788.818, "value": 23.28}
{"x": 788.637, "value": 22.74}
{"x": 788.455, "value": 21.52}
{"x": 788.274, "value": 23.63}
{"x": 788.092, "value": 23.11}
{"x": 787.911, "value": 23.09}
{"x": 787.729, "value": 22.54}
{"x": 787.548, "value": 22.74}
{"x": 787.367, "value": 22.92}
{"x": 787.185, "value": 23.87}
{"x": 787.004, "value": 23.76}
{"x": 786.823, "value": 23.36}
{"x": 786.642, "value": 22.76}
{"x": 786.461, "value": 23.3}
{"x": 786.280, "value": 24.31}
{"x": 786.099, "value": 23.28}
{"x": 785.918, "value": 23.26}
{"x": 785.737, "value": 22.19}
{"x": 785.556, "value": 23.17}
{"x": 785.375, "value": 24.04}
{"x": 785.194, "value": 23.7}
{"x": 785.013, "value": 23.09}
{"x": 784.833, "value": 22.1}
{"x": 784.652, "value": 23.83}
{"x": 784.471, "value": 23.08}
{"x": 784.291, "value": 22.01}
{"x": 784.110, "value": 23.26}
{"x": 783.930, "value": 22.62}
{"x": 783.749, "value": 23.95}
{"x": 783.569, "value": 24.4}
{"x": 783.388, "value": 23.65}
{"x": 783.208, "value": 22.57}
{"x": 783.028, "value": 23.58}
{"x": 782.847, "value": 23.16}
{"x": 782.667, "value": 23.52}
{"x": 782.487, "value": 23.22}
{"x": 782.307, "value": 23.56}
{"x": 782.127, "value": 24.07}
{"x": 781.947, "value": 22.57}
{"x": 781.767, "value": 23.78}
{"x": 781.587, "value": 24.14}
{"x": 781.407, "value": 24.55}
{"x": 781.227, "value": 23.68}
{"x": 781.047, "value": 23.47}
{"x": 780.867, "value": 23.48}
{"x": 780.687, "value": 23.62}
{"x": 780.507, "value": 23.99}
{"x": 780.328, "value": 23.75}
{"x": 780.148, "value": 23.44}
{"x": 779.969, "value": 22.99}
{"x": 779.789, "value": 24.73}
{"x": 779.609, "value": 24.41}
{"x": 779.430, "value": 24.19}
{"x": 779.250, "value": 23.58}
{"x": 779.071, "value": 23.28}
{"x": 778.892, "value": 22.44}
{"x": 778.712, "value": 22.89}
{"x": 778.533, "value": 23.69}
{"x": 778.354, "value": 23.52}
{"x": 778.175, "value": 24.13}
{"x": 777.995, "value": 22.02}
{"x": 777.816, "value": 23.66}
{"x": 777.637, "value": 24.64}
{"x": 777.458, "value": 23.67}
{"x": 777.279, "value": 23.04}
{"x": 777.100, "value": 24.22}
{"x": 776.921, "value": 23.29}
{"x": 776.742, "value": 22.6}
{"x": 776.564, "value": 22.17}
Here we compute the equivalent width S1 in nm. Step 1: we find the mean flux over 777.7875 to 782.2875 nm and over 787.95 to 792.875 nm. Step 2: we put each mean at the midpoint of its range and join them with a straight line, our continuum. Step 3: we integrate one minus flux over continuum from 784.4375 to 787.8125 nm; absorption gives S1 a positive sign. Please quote 0.03 nm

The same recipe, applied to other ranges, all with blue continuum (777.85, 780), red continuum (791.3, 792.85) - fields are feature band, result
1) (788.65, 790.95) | 0.01 nm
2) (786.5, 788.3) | 0.02 nm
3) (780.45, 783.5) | -0.01 nm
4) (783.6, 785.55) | 0.02 nm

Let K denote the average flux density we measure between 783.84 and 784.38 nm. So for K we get 22.6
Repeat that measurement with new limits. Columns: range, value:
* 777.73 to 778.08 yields 22.9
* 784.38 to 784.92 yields 23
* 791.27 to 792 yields 24.2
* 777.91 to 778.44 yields 23.2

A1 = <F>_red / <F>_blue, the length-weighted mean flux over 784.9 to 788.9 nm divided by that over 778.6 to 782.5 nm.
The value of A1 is 0.98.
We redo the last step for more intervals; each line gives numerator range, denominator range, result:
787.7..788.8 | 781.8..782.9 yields 0.98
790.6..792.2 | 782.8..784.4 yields 1.02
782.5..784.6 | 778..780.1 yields 0.99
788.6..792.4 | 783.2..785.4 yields 1.01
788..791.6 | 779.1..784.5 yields 0.99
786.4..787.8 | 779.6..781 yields 0.98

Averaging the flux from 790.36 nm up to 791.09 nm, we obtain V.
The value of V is 23.1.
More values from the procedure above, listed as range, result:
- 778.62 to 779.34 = 23.1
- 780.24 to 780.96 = 23.7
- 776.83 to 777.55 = 23.5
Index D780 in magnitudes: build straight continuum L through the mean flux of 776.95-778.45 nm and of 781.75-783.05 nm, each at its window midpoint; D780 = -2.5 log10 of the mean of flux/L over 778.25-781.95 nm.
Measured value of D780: -0.01 mag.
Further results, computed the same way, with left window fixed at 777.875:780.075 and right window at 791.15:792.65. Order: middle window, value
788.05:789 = 0.03 mag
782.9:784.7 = 0.01 mag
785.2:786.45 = 0.00 mag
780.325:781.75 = -0.02 mag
